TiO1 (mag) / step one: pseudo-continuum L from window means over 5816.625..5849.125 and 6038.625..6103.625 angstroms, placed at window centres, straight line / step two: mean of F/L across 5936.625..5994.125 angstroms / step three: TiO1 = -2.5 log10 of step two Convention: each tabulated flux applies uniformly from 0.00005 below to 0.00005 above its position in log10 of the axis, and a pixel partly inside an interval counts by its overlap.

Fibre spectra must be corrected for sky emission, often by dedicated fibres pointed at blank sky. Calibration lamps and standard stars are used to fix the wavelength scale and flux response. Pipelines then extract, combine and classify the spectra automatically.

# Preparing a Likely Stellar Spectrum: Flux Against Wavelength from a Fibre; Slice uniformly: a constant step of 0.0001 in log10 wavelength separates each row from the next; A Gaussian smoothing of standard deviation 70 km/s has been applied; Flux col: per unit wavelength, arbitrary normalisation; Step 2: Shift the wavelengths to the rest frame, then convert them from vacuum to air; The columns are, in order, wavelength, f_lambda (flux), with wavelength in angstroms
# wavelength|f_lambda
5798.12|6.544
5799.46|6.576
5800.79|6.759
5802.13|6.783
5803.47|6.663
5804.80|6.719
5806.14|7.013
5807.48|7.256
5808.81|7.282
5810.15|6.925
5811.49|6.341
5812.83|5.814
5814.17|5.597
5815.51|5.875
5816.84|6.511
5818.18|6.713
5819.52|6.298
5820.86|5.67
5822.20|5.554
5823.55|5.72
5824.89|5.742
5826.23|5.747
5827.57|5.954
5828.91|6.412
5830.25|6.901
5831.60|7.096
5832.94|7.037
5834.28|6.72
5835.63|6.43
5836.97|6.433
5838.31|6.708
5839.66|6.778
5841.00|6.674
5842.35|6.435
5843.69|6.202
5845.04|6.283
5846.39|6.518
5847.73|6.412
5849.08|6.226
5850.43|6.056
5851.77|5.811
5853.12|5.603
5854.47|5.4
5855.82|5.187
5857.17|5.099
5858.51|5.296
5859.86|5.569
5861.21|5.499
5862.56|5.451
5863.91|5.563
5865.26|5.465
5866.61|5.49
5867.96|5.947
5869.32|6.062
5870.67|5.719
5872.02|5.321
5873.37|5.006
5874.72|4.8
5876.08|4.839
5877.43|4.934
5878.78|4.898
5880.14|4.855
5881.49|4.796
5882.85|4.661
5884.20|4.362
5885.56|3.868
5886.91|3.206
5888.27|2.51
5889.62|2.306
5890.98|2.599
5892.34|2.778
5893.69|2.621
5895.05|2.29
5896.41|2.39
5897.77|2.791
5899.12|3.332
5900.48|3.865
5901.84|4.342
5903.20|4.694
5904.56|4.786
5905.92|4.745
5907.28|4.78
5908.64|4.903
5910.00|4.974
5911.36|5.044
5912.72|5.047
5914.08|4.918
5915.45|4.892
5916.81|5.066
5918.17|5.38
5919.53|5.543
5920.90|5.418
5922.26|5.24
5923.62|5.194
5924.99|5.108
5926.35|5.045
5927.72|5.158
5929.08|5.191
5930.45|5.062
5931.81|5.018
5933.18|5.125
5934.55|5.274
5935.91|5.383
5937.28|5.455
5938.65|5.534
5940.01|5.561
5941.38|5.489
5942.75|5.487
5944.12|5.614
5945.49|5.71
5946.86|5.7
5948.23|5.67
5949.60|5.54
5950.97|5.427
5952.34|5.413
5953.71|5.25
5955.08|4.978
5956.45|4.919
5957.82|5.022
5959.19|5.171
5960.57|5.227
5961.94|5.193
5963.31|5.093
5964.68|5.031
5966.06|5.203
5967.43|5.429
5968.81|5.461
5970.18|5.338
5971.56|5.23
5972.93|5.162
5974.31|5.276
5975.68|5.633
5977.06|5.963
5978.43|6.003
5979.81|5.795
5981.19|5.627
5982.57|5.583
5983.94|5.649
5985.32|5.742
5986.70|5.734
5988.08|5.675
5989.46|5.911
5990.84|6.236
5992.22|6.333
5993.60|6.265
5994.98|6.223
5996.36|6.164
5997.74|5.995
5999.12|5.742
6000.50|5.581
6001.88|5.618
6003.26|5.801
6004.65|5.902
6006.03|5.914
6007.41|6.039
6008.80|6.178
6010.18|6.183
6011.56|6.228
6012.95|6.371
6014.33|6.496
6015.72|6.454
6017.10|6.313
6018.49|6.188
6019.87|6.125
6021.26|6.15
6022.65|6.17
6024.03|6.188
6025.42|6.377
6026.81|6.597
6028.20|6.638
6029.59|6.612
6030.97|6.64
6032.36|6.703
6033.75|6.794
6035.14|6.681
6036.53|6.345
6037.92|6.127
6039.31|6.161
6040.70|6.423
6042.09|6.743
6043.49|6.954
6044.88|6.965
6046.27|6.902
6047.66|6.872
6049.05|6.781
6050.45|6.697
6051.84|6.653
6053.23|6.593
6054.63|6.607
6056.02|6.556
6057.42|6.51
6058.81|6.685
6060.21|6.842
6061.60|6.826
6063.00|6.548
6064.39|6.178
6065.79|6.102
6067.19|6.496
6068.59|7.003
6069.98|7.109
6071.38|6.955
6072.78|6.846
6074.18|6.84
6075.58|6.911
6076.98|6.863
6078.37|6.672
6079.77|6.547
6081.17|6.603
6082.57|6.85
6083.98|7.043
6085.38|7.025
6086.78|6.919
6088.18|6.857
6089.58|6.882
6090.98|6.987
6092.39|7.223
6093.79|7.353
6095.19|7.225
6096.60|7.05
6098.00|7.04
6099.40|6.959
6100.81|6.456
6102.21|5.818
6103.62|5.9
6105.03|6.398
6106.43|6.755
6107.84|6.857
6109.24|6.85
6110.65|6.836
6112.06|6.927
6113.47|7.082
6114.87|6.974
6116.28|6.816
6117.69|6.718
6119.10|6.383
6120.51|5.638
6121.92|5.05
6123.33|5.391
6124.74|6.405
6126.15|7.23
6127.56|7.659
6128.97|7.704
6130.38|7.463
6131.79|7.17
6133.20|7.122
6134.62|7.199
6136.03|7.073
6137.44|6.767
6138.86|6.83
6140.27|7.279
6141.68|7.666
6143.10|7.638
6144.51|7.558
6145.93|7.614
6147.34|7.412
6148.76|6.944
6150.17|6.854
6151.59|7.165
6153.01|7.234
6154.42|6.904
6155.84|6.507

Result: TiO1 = 0.19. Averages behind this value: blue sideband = 6.37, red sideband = 6.75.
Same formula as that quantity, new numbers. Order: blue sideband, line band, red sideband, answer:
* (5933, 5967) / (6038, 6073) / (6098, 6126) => -0.102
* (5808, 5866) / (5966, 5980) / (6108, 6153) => 0.182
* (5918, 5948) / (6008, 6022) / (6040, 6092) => -0.008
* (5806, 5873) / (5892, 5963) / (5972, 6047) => 0.244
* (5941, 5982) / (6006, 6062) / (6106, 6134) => -0.083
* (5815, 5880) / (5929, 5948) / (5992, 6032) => 0.124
